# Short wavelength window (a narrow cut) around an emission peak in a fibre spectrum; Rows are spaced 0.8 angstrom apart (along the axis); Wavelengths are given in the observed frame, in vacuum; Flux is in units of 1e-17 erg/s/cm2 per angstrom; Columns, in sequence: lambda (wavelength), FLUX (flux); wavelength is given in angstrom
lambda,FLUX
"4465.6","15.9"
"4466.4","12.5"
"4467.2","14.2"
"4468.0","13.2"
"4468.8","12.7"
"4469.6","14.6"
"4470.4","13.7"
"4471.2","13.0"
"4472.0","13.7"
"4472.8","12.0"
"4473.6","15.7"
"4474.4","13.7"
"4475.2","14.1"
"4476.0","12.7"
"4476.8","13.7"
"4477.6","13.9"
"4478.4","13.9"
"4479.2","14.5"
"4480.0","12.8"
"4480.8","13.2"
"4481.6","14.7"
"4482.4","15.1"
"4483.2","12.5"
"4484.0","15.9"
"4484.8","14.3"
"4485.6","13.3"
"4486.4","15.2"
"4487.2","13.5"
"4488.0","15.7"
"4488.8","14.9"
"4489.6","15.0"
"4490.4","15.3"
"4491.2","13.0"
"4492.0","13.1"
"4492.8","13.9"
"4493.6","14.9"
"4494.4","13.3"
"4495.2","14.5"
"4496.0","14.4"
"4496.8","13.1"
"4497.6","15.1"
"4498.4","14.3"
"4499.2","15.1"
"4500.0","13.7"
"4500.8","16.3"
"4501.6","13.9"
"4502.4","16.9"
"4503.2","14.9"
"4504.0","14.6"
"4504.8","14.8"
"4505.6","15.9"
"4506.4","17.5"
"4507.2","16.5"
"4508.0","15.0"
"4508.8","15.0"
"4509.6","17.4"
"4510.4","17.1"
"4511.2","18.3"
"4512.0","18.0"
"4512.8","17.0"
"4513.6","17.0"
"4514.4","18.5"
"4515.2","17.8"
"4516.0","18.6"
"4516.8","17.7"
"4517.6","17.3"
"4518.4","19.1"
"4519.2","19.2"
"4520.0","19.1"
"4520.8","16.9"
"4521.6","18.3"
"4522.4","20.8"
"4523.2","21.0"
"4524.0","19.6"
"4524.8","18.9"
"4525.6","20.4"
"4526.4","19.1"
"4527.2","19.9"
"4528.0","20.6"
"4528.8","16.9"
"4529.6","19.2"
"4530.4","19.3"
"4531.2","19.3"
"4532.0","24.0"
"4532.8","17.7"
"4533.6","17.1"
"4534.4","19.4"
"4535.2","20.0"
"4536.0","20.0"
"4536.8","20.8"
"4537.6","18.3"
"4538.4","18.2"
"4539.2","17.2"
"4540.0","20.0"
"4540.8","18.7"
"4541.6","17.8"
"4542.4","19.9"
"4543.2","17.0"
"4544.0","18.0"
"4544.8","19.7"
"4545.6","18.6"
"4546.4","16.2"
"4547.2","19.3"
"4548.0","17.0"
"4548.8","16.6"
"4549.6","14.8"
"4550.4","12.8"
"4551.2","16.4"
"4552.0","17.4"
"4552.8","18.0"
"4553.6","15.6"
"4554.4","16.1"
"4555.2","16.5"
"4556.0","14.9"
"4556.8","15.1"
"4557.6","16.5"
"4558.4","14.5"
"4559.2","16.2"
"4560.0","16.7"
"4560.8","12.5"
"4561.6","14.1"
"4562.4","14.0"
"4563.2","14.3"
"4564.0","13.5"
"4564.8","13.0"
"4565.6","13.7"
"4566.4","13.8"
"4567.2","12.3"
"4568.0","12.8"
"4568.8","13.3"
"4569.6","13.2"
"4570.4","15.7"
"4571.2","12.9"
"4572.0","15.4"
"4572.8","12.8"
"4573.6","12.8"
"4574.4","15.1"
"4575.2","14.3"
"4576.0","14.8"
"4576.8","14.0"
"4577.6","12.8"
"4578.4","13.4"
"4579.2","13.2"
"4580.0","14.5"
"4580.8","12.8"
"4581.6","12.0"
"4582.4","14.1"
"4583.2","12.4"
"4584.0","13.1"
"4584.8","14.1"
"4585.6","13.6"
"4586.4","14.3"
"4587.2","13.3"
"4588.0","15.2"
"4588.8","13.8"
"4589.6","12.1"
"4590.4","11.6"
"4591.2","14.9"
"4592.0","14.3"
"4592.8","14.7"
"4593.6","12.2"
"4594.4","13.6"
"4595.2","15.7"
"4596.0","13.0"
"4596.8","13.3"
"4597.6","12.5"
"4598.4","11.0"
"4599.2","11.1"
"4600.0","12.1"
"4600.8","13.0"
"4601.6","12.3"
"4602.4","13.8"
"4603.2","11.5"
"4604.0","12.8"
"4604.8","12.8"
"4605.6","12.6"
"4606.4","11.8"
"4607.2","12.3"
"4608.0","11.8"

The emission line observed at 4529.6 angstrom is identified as Mg II 2798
